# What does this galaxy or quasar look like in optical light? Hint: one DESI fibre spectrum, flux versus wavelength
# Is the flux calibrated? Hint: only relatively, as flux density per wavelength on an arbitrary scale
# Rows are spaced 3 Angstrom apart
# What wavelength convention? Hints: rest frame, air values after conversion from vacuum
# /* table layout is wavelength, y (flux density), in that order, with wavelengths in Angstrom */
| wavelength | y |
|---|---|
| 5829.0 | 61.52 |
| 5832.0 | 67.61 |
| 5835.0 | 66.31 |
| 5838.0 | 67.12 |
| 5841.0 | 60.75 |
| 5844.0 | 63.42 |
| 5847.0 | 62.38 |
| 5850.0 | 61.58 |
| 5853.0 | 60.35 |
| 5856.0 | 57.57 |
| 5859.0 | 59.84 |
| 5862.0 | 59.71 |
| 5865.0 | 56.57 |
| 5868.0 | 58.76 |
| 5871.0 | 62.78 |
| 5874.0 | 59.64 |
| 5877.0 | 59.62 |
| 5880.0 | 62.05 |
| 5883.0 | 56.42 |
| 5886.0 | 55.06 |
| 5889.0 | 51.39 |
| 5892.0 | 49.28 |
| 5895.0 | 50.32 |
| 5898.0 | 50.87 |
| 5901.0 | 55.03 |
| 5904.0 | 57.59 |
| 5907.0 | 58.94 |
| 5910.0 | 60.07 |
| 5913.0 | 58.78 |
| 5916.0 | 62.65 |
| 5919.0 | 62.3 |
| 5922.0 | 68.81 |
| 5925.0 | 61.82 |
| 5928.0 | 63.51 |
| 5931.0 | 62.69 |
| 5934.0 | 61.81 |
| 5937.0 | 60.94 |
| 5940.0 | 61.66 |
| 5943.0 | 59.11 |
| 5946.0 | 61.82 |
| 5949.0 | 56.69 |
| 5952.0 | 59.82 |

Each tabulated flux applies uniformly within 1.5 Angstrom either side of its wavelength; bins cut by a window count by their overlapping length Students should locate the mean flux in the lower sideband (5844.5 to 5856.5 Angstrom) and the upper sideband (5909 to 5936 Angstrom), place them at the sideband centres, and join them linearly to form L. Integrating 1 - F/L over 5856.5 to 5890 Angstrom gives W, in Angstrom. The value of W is 1.6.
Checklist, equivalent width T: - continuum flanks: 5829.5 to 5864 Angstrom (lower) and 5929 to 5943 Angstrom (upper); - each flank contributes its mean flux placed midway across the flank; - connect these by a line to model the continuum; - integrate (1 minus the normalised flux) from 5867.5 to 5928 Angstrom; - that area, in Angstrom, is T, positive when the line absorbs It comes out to 3.6 Angstrom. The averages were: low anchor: 62.3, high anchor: 61.6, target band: 58.2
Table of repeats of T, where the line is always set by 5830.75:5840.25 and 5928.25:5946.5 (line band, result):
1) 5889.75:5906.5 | 2.8 Angstrom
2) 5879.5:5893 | 2.0 Angstrom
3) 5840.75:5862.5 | 1.6 Angstrom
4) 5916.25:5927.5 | -0.3 Angstrom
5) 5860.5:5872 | 1.0 Angstrom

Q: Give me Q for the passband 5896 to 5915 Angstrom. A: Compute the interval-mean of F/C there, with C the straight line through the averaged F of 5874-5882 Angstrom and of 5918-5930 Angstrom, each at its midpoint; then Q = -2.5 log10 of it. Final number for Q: 0.10 mag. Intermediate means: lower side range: 60.3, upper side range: 64.1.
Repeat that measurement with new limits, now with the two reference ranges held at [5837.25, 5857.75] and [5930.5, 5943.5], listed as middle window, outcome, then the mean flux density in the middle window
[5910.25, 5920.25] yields 0.01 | 61.1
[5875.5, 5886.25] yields 0.05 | 58.7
